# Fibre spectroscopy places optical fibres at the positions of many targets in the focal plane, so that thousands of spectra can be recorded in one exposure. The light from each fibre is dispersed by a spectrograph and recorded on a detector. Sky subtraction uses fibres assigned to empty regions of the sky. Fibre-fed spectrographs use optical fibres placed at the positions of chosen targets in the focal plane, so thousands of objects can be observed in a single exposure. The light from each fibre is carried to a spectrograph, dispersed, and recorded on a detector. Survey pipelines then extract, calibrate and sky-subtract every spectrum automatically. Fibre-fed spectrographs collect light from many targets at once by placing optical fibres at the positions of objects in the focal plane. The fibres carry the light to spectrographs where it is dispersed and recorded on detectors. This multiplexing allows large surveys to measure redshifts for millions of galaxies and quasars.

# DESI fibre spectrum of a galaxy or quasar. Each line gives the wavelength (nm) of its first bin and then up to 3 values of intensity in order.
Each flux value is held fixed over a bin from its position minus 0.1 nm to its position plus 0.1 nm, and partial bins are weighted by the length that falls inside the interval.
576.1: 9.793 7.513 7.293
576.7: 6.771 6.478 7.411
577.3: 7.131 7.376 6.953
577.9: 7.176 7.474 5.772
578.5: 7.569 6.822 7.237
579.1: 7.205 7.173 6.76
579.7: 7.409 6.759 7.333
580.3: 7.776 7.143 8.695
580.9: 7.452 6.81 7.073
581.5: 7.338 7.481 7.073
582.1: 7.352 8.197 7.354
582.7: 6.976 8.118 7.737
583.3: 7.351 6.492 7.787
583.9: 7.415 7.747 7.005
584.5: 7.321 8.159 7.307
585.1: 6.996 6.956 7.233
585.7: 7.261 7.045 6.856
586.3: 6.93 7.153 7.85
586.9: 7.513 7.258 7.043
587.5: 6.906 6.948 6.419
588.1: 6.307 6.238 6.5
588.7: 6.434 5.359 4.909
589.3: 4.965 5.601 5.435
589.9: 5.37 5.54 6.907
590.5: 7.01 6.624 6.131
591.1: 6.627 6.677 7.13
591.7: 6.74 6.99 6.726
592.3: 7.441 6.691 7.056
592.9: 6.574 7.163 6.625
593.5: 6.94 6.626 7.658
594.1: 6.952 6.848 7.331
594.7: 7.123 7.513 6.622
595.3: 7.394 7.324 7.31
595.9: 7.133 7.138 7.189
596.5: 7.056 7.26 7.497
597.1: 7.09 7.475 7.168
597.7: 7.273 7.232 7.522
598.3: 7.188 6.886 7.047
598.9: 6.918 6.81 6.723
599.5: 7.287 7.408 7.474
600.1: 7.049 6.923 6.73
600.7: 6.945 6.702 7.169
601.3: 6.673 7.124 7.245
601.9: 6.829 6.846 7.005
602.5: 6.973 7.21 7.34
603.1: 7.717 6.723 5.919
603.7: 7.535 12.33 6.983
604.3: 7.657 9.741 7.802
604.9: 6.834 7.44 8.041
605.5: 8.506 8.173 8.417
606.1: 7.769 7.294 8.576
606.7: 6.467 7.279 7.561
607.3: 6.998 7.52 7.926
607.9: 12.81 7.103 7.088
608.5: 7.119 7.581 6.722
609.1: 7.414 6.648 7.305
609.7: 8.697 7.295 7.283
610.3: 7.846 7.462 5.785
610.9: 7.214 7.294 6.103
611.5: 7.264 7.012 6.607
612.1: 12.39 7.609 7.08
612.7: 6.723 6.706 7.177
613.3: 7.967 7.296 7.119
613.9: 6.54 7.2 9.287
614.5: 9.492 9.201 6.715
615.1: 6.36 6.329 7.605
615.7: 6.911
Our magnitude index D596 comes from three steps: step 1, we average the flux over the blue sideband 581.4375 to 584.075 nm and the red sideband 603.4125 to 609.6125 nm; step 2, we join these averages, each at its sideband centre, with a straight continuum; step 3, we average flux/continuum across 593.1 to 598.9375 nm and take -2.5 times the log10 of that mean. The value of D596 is 0.075 mag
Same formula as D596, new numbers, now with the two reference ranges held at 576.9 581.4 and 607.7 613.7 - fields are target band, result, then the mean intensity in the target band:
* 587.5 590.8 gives 0.20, 6.06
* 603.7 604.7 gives -0.19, 8.88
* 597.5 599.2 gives 0.04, 7.11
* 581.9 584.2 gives -0.04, 7.48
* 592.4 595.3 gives 0.05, 6.99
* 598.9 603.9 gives 0.05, 7.12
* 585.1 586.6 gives 0.03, 7.06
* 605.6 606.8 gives -0.04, 7.78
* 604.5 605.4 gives -0.04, 7.77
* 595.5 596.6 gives 0.03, 7.18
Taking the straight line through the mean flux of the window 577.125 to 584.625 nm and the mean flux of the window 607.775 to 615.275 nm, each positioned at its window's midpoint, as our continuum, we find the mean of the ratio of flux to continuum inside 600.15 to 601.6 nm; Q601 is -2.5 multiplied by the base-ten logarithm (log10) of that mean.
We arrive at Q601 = 0.09 mag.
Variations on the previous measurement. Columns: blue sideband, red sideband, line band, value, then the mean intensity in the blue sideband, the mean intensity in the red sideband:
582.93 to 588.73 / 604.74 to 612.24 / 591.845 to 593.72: 0.061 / 7.13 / 7.65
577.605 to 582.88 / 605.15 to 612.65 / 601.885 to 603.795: 0.082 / 7.26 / 7.65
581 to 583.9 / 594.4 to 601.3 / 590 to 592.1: 0.094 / 7.37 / 7.14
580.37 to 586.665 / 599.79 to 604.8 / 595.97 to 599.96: 0.030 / 7.36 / 7.39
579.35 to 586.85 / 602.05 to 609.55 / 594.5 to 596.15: 0.049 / 7.34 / 7.7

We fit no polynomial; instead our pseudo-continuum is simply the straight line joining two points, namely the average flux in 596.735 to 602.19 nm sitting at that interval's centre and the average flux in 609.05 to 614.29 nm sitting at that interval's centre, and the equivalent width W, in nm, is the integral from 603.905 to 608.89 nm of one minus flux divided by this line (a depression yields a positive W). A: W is -0.46 nm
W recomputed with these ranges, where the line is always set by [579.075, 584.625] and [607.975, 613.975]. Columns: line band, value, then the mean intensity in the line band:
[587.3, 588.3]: 0.10 nm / 6.64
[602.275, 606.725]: -0.27 nm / 7.79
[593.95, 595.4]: 0.05 nm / 7.13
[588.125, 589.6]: 0.32 nm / 5.75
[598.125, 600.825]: 0.12 nm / 7.04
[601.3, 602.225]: 0.05 nm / 6.97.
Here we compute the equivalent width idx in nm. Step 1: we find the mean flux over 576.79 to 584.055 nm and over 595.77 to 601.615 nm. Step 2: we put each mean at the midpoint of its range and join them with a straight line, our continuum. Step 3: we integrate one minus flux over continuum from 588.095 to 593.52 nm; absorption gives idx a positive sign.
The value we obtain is 0.61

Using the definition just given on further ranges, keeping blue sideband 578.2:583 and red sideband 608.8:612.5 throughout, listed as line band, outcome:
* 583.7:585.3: -0.02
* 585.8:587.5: 0.03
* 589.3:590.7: 0.26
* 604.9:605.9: -0.07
